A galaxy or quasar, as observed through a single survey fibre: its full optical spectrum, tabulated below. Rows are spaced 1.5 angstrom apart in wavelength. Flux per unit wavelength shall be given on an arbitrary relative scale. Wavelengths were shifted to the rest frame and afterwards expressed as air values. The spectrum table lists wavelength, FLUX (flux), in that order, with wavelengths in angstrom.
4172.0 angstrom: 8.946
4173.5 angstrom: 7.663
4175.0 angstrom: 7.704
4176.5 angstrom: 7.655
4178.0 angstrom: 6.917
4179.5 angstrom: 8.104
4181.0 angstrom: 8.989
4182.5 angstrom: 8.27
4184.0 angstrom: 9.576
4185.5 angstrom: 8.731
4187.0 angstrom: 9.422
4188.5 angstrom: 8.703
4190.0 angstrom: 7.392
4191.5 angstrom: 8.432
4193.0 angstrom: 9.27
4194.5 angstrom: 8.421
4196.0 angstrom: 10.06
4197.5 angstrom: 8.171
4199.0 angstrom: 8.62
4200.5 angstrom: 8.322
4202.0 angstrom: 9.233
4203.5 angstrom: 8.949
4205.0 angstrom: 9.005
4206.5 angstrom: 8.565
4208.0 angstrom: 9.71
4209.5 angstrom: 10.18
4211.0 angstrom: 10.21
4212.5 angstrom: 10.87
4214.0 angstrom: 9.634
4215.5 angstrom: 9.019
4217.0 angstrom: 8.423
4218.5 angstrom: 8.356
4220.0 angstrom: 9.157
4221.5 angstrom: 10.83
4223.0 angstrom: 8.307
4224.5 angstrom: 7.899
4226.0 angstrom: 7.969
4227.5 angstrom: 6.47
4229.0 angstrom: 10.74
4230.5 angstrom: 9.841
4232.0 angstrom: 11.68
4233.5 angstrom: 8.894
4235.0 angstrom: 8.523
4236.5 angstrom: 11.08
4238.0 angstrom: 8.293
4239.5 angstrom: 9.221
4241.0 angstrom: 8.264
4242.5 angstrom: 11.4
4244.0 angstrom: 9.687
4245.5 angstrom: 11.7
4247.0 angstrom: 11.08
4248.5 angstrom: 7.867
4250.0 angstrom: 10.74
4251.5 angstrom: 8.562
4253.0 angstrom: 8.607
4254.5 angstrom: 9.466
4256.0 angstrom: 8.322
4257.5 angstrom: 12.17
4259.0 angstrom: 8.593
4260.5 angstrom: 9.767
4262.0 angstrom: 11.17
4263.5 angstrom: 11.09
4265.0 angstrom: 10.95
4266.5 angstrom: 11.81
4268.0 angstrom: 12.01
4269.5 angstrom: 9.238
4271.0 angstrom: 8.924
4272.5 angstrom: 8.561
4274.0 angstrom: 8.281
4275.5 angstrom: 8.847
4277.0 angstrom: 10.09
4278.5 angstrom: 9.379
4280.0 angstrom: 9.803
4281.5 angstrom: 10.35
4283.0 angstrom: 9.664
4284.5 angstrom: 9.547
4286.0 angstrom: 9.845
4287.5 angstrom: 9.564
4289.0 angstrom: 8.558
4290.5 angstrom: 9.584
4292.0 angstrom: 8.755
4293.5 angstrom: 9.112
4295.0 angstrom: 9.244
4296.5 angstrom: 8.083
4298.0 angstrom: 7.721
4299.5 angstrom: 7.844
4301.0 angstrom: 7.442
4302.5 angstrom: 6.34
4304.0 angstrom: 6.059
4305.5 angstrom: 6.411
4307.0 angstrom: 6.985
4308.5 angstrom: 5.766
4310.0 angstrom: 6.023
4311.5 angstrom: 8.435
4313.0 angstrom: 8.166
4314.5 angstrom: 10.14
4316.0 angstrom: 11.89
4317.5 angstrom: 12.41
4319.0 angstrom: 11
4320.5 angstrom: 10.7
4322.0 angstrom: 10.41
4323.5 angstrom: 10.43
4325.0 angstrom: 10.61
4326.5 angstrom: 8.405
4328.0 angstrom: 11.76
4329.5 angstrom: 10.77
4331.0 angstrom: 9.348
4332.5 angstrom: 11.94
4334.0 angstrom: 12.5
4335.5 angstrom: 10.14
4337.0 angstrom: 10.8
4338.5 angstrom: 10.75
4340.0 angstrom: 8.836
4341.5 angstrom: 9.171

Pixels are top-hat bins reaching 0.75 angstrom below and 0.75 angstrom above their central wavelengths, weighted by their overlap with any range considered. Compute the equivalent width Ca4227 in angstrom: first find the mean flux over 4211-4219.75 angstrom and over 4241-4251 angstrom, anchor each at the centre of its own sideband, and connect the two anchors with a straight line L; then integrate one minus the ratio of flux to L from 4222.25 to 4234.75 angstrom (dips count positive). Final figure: 1.0 angstrom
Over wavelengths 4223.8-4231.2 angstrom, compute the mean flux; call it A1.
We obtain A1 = 8.58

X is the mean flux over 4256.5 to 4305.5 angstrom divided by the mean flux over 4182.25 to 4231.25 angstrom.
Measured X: 1.03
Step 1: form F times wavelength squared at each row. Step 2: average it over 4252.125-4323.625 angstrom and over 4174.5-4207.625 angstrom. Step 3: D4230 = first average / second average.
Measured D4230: 1.1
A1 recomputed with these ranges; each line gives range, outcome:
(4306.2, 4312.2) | 6.79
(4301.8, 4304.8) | 6.2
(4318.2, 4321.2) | 10.9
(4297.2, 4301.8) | 7.66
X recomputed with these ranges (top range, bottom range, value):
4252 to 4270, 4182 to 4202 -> 1.17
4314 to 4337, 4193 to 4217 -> 1.17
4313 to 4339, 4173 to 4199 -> 1.27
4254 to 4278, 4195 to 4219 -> 1.08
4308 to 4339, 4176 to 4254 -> 1.11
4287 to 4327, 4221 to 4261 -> 0.92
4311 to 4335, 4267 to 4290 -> 1.11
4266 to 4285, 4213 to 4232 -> 1.08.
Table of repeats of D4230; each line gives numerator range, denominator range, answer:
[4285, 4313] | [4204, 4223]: 0.87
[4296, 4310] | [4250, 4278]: 0.71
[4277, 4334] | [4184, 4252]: 1.04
